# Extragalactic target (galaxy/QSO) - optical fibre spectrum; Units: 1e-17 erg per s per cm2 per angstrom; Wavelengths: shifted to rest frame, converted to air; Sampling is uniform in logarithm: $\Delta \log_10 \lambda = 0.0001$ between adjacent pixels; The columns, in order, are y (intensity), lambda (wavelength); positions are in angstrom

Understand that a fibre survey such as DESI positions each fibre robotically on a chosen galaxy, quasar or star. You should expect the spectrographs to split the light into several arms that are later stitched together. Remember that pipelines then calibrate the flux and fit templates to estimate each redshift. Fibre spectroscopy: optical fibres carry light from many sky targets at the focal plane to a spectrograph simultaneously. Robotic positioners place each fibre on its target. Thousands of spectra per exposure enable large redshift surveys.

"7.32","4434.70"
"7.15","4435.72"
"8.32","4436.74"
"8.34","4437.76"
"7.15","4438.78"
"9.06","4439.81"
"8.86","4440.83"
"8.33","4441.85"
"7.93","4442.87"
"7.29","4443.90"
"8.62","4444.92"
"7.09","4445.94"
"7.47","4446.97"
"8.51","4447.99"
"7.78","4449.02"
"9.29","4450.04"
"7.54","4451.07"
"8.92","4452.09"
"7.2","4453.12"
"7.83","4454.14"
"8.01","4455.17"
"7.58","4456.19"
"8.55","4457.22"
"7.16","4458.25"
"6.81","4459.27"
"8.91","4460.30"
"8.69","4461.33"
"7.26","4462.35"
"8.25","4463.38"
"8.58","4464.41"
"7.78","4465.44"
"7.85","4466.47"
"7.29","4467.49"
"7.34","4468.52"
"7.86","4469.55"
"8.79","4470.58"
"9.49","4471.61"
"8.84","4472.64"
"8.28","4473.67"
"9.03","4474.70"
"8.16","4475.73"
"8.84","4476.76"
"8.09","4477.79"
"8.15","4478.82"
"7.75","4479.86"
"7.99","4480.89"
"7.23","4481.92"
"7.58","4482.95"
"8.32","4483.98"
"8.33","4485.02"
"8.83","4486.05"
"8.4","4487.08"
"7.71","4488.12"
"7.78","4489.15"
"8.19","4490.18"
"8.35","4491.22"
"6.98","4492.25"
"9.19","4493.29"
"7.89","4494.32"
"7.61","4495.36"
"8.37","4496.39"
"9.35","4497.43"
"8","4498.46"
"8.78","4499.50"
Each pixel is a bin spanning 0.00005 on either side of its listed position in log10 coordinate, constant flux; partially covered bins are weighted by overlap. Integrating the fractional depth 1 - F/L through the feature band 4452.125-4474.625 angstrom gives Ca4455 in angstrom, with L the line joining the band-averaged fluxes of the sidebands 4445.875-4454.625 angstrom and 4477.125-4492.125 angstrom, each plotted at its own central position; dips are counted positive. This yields -0.1 angstrom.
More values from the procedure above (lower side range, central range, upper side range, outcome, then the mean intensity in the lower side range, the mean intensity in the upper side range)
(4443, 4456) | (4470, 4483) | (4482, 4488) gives -0.4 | 7.95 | 8.17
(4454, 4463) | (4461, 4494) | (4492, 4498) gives -0.3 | 7.87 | 8.29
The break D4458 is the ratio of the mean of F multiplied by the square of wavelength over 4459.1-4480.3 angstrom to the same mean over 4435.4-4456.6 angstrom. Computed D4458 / 1.03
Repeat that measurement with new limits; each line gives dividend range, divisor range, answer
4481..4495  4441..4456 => 1.02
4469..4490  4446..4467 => 1.05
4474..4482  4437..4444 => 1.02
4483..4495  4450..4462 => 1.04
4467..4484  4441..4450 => 1.04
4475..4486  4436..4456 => 1.02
